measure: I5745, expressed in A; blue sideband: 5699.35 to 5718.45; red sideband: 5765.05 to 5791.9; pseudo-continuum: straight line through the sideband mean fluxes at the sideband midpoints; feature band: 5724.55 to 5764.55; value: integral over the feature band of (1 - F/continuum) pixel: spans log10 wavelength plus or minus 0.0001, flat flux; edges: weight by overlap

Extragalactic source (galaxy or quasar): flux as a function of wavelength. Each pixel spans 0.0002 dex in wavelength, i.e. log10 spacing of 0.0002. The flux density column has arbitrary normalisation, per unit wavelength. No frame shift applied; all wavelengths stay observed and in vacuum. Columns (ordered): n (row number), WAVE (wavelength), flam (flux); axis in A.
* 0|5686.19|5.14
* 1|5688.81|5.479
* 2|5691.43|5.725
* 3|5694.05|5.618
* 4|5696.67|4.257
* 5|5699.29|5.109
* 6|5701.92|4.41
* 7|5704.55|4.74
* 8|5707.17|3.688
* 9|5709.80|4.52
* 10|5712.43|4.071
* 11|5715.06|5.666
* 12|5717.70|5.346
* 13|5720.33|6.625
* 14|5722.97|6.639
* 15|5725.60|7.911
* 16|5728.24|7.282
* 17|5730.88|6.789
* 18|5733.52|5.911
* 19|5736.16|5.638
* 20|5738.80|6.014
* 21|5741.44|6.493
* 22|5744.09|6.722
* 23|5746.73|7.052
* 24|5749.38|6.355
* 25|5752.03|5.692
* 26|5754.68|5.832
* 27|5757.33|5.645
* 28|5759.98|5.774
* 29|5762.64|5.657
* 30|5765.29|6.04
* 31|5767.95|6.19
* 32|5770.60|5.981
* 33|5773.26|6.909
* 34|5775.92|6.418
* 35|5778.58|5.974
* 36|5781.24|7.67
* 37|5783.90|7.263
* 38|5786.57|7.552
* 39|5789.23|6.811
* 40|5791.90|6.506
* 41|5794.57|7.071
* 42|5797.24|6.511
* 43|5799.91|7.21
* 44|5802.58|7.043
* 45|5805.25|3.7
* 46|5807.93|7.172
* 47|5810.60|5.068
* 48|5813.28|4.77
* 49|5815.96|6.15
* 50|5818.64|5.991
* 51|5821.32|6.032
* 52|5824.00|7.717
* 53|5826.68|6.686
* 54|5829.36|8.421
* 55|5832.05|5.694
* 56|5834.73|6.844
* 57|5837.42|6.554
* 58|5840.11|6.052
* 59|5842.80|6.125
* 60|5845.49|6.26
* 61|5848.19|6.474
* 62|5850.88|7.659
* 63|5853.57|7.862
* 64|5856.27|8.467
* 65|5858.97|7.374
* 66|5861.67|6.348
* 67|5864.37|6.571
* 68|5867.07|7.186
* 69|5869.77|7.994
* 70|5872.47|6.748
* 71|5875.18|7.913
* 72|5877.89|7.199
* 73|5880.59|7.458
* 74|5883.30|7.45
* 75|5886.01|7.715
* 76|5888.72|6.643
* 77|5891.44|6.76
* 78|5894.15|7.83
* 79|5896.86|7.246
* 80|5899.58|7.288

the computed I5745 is -4.60 A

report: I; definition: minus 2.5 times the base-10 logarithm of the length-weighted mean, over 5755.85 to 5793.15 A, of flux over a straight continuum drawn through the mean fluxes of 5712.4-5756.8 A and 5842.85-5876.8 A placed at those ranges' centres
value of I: 0.021 mag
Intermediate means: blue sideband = 6.29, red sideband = 7.19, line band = 6.45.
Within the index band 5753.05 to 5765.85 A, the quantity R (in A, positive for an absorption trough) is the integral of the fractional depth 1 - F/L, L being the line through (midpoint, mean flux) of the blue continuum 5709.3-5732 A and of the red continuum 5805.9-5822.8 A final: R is 0.5 A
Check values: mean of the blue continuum 6.14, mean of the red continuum 5.79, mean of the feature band 5.77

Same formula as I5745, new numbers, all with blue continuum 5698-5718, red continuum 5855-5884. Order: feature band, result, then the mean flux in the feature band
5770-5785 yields -2.37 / 6.73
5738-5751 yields -3.13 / 6.53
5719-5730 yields -4.83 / 7.1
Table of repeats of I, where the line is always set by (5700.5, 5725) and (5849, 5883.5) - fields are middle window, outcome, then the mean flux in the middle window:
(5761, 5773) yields -0.02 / 6.05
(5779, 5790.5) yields -0.16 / 7.22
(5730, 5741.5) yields -0.12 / 6.11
